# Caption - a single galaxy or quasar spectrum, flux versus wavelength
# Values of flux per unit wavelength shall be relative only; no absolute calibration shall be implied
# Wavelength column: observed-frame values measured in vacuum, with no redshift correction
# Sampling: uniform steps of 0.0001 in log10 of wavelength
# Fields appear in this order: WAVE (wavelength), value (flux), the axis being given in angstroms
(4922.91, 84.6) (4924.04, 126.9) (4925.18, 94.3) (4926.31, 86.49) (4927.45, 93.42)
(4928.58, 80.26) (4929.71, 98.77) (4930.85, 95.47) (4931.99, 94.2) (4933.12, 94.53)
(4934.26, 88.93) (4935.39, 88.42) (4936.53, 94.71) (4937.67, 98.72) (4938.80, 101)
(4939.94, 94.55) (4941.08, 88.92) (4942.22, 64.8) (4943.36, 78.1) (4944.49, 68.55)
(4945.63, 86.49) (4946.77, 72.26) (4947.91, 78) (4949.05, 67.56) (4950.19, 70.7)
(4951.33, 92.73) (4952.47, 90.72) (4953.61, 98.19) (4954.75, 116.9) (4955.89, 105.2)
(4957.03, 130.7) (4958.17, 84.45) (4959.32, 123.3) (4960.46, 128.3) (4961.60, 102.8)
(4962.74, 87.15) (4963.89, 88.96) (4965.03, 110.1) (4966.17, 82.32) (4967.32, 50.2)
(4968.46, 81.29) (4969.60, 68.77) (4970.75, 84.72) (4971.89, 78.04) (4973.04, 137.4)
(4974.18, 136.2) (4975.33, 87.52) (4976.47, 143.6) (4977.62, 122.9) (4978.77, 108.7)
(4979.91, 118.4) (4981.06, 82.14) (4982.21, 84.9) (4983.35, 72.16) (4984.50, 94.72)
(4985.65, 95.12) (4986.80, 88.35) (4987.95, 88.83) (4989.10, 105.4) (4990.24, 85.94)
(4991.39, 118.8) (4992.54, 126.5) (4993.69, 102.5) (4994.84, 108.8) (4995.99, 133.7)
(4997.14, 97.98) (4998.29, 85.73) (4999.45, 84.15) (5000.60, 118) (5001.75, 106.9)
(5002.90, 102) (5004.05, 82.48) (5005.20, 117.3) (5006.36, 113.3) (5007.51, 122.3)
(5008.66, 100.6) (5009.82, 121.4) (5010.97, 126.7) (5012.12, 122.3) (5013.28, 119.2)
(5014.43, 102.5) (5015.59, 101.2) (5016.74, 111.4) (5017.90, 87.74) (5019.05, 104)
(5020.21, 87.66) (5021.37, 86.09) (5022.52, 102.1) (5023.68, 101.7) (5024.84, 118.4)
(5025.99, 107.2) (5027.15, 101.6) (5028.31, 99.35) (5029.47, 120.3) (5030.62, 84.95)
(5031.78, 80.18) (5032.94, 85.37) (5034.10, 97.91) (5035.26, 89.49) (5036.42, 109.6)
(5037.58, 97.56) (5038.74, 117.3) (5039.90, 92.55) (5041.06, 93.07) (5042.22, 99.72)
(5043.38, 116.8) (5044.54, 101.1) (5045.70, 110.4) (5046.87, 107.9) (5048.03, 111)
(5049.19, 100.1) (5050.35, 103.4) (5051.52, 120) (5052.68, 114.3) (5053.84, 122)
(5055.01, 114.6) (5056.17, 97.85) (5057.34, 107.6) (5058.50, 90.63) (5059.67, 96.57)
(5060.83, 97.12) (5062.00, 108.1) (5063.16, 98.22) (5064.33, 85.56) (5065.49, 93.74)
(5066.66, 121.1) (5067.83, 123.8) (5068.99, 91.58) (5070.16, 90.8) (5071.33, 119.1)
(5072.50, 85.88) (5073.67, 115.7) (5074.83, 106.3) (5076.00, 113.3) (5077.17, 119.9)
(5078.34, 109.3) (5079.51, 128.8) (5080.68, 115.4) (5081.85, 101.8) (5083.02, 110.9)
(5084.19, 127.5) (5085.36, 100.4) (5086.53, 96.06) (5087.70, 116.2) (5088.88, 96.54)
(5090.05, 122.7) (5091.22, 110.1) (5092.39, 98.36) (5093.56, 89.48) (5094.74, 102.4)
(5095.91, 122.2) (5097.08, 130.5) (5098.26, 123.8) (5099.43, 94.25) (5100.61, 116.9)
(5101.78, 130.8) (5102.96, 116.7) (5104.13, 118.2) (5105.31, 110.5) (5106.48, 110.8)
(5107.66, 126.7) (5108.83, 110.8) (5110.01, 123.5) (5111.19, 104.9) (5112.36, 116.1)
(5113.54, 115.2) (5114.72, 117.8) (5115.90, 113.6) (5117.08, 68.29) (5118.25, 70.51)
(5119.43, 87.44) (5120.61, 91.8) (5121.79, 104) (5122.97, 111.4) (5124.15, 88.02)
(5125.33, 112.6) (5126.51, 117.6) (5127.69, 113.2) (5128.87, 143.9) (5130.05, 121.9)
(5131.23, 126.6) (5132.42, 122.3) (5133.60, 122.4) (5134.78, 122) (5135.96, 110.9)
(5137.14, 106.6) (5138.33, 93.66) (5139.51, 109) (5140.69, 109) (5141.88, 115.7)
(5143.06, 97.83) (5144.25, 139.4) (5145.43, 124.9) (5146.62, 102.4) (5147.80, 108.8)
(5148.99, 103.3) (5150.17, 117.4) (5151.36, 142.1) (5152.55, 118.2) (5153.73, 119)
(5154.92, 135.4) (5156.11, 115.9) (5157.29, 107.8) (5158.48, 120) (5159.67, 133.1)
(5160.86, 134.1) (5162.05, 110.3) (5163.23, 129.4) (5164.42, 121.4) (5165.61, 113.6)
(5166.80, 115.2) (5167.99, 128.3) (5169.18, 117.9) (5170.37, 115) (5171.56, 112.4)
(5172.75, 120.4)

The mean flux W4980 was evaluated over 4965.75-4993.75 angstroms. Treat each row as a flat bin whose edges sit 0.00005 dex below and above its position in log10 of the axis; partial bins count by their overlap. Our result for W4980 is 97.8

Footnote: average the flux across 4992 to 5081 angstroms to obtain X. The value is 105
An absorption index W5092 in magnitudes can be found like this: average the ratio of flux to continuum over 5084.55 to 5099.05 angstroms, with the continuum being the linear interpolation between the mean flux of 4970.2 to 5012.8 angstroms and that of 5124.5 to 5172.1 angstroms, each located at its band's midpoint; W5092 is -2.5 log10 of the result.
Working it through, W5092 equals 0.044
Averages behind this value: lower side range 106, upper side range 118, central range 109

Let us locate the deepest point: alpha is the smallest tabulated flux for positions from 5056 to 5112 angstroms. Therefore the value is 85.56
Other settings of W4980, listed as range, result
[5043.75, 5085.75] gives 107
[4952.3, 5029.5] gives 103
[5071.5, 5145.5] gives 111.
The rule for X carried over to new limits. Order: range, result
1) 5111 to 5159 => 112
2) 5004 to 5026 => 107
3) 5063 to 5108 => 110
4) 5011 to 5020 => 107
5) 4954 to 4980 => 103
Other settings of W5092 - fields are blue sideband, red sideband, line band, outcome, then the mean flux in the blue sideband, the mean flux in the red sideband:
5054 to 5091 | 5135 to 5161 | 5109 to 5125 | 0.112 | 107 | 116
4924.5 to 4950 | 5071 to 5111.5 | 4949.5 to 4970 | -0.057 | 86.7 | 112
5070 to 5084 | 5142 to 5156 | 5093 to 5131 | 0.042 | 111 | 119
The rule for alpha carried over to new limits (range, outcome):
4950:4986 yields 50.2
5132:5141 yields 93.66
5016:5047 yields 80.18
